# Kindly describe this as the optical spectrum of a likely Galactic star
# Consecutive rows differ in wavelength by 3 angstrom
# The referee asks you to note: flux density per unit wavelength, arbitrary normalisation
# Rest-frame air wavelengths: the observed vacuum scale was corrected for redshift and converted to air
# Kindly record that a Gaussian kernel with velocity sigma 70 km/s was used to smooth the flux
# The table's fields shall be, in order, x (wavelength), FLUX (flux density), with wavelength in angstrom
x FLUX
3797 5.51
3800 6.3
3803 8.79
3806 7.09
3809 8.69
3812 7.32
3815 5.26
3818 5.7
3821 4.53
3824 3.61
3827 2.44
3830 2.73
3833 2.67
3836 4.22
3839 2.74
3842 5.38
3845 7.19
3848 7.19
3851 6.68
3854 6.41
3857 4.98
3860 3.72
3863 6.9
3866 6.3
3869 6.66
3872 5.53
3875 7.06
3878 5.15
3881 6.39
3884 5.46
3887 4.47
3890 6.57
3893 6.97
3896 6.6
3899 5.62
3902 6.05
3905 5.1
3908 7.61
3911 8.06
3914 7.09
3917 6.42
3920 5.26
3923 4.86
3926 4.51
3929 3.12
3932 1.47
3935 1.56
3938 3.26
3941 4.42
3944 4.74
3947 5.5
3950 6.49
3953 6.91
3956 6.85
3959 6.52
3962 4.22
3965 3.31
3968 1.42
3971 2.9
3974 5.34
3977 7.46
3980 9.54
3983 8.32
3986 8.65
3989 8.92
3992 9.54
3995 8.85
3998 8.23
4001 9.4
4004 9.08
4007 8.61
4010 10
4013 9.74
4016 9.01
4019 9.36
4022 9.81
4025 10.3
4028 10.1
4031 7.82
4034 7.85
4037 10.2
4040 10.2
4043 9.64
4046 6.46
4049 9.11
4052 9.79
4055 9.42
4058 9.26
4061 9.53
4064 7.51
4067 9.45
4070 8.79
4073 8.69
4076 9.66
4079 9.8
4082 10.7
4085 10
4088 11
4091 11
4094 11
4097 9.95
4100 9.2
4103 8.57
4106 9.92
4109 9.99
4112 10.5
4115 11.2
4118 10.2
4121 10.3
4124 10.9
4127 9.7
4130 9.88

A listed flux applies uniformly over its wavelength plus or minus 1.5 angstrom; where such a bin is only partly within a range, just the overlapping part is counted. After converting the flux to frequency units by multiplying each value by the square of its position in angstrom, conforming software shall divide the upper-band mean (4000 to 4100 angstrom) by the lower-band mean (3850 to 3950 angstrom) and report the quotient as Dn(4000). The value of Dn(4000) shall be 1.87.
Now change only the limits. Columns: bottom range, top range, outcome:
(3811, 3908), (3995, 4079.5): 1.84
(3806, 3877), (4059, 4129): 2.07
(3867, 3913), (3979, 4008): 1.51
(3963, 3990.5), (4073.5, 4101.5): 1.74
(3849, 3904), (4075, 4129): 1.91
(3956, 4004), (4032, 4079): 1.36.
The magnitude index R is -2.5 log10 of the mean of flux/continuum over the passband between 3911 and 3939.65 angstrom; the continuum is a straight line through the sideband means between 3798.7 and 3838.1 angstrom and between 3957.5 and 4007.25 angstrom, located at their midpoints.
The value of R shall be 0.41 mag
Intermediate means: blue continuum 5.29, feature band 4.38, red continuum 7.04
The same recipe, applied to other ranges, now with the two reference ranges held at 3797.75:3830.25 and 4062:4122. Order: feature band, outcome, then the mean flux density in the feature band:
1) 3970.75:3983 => 0.19 mag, 6.9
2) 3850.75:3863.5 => 0.16 mag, 5.55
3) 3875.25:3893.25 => 0.17 mag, 5.84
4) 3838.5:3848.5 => 0.09 mag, 5.76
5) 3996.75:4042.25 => -0.06 mag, 9.33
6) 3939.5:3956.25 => 0.33 mag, 5.74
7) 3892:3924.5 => 0.14 mag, 6.32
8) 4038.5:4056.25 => 0.01 mag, 9.1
